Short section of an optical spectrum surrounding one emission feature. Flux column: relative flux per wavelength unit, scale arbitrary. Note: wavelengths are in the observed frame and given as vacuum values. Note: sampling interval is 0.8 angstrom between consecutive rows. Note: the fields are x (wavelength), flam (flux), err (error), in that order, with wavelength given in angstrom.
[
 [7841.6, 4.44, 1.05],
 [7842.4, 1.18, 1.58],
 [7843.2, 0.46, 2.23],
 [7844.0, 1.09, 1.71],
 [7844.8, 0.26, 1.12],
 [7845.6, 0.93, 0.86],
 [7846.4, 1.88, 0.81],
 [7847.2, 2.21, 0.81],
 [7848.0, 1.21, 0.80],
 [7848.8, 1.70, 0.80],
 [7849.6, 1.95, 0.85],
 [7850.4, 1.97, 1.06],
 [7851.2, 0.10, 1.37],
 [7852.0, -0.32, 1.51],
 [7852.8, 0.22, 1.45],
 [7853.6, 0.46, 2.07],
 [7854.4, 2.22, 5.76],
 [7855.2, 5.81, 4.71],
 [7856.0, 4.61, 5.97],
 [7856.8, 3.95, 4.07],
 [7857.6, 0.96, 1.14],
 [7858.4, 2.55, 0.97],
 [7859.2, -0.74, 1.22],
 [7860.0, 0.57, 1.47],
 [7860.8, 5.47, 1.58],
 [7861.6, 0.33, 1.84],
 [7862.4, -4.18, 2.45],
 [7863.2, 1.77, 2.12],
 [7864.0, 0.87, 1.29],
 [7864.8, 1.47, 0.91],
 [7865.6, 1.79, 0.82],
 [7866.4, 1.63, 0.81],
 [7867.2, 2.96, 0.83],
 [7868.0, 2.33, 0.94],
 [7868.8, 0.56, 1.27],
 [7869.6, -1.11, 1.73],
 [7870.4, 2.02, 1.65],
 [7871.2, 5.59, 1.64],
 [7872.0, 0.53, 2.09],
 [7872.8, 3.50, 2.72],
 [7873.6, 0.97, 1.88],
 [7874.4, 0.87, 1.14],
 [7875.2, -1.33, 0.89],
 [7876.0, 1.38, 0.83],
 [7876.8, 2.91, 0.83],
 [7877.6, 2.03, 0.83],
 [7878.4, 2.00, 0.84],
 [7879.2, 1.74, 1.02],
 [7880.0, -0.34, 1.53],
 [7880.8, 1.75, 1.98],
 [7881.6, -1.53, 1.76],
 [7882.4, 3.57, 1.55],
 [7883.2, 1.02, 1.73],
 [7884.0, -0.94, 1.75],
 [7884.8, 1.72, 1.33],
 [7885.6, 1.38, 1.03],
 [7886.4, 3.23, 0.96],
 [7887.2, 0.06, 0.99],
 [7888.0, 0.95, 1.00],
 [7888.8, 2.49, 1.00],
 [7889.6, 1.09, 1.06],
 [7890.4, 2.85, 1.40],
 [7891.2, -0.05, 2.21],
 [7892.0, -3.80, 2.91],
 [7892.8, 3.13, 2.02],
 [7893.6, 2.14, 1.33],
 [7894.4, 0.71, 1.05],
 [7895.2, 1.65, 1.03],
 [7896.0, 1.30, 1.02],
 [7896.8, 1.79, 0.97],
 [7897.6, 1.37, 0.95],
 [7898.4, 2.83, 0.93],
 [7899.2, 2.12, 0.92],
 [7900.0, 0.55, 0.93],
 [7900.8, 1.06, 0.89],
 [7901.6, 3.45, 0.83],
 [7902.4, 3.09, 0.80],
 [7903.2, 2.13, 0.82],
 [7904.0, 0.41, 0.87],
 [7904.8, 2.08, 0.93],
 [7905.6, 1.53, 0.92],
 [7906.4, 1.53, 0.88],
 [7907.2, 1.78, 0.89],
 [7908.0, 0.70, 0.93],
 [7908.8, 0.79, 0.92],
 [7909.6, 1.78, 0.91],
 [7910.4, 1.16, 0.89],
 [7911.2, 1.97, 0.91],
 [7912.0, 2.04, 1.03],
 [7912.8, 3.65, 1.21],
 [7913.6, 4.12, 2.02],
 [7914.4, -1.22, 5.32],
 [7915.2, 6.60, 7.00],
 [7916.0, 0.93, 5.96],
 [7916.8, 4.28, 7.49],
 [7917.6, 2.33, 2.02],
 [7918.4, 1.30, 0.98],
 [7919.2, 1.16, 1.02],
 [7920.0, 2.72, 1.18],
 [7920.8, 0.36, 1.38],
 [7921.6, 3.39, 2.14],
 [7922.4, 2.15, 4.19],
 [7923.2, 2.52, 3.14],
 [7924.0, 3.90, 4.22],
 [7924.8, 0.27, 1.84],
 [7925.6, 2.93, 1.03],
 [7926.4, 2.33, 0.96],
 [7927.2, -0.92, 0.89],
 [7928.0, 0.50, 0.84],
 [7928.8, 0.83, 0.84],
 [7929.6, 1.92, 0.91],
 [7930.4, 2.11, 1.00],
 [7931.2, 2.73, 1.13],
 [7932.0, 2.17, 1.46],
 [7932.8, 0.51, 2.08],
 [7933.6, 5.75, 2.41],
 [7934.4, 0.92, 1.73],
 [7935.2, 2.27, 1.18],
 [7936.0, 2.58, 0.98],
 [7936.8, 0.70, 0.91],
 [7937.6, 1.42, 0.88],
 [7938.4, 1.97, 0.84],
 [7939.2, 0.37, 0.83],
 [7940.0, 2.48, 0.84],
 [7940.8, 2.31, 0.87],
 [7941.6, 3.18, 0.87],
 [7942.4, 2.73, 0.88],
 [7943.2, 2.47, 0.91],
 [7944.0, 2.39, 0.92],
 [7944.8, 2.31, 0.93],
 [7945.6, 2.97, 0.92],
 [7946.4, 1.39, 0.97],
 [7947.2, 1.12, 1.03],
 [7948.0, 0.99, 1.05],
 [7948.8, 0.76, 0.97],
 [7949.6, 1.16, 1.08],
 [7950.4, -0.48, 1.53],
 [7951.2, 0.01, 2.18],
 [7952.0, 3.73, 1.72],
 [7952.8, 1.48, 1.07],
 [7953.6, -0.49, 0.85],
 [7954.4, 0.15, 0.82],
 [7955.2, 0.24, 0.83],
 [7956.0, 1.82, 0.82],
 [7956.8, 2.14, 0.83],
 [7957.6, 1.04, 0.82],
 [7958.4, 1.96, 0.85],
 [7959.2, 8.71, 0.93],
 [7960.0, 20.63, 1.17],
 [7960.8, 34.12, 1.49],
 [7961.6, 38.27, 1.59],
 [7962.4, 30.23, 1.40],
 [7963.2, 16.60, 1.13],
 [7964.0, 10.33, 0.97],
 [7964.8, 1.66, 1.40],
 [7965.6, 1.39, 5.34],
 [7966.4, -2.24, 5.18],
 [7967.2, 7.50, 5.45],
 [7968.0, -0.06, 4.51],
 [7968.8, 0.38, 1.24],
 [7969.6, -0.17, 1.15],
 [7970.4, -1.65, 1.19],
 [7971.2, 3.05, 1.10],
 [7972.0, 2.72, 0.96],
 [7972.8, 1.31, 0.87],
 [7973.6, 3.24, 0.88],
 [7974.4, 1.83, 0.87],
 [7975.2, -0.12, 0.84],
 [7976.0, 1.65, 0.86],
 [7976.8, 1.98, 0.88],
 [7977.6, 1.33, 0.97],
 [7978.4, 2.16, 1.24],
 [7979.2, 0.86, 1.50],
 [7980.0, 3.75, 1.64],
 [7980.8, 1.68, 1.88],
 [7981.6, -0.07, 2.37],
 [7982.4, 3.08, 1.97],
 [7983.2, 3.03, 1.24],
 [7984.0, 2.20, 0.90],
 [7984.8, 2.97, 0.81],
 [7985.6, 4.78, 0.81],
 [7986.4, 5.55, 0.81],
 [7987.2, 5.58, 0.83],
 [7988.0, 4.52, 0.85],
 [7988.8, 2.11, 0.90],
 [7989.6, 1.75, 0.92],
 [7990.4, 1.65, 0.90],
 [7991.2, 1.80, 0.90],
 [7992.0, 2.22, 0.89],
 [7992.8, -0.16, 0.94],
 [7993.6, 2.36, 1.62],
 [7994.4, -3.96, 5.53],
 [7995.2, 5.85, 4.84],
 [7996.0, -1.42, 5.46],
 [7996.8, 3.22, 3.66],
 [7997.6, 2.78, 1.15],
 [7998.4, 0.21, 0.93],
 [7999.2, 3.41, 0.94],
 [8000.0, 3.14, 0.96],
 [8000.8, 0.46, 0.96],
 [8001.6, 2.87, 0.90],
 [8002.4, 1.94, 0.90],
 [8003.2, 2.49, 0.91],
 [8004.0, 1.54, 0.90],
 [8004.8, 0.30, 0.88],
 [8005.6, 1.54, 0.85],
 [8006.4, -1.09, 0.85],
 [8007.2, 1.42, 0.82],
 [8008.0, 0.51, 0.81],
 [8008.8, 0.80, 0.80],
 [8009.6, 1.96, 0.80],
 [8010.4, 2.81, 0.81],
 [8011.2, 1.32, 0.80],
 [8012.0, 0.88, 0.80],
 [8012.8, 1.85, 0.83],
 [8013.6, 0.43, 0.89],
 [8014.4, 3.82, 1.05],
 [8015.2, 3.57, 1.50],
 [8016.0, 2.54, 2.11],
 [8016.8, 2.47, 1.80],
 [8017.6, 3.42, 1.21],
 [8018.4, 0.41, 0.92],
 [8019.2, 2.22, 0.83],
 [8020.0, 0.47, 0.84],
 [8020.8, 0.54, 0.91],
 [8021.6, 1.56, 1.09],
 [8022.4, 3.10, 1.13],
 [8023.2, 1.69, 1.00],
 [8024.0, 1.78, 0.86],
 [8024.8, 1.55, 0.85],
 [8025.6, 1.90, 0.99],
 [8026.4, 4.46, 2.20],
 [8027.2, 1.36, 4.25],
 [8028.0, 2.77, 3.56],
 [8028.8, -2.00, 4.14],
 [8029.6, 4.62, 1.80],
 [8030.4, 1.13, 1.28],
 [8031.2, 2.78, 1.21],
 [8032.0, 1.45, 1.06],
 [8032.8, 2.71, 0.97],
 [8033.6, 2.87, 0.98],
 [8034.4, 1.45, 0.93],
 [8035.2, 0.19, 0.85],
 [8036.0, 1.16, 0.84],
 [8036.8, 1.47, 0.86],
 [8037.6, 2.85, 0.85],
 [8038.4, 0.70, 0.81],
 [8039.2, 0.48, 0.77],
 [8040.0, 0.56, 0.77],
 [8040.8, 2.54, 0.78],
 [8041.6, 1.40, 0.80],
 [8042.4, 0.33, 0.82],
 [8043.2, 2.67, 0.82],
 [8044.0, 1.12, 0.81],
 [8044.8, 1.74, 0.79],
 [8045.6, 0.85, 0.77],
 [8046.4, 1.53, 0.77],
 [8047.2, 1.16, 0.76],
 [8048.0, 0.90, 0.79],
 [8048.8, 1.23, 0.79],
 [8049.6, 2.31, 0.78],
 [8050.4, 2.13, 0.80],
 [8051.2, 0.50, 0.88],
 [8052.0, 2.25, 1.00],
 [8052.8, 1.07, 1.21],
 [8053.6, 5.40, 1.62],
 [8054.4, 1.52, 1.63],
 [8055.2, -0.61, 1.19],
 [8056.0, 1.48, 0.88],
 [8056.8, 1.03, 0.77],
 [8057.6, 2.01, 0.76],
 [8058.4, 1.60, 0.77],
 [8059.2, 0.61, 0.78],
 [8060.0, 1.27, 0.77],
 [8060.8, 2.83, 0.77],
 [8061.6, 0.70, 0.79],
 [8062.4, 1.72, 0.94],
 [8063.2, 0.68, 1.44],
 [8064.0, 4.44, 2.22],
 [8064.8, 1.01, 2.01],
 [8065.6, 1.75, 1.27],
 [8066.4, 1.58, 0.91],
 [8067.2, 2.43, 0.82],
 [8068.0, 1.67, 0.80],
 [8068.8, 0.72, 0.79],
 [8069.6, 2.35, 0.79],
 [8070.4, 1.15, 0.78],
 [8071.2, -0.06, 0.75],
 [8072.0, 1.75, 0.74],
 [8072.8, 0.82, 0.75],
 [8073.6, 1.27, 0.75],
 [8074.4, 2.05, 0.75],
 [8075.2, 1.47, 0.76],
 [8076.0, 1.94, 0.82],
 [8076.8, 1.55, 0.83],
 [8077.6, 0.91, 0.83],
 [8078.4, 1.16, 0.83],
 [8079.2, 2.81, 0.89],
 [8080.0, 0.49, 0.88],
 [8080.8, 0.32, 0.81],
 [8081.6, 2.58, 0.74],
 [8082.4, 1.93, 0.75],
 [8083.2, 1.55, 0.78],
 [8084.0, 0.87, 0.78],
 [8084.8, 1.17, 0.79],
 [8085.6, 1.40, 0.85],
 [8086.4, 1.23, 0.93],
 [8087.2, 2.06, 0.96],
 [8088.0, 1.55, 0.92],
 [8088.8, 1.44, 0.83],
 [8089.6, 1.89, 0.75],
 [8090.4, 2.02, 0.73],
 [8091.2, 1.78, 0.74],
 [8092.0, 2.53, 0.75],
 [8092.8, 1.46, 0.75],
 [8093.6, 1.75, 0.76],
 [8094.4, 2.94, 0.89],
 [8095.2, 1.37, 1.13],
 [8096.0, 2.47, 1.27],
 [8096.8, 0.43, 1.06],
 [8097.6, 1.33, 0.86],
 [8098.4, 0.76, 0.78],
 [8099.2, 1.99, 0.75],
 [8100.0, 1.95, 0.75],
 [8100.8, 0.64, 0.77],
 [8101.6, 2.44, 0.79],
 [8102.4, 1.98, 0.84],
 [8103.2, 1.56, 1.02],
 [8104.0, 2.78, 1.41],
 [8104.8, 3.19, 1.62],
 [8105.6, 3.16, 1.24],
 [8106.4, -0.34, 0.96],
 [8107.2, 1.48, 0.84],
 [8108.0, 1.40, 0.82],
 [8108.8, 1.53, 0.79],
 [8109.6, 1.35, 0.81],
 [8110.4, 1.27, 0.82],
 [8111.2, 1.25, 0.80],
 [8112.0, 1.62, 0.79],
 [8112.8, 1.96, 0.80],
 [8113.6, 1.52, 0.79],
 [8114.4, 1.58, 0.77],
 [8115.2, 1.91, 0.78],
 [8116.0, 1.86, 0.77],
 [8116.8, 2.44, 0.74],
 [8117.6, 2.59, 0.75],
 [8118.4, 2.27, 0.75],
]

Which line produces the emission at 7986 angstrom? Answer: [N II]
